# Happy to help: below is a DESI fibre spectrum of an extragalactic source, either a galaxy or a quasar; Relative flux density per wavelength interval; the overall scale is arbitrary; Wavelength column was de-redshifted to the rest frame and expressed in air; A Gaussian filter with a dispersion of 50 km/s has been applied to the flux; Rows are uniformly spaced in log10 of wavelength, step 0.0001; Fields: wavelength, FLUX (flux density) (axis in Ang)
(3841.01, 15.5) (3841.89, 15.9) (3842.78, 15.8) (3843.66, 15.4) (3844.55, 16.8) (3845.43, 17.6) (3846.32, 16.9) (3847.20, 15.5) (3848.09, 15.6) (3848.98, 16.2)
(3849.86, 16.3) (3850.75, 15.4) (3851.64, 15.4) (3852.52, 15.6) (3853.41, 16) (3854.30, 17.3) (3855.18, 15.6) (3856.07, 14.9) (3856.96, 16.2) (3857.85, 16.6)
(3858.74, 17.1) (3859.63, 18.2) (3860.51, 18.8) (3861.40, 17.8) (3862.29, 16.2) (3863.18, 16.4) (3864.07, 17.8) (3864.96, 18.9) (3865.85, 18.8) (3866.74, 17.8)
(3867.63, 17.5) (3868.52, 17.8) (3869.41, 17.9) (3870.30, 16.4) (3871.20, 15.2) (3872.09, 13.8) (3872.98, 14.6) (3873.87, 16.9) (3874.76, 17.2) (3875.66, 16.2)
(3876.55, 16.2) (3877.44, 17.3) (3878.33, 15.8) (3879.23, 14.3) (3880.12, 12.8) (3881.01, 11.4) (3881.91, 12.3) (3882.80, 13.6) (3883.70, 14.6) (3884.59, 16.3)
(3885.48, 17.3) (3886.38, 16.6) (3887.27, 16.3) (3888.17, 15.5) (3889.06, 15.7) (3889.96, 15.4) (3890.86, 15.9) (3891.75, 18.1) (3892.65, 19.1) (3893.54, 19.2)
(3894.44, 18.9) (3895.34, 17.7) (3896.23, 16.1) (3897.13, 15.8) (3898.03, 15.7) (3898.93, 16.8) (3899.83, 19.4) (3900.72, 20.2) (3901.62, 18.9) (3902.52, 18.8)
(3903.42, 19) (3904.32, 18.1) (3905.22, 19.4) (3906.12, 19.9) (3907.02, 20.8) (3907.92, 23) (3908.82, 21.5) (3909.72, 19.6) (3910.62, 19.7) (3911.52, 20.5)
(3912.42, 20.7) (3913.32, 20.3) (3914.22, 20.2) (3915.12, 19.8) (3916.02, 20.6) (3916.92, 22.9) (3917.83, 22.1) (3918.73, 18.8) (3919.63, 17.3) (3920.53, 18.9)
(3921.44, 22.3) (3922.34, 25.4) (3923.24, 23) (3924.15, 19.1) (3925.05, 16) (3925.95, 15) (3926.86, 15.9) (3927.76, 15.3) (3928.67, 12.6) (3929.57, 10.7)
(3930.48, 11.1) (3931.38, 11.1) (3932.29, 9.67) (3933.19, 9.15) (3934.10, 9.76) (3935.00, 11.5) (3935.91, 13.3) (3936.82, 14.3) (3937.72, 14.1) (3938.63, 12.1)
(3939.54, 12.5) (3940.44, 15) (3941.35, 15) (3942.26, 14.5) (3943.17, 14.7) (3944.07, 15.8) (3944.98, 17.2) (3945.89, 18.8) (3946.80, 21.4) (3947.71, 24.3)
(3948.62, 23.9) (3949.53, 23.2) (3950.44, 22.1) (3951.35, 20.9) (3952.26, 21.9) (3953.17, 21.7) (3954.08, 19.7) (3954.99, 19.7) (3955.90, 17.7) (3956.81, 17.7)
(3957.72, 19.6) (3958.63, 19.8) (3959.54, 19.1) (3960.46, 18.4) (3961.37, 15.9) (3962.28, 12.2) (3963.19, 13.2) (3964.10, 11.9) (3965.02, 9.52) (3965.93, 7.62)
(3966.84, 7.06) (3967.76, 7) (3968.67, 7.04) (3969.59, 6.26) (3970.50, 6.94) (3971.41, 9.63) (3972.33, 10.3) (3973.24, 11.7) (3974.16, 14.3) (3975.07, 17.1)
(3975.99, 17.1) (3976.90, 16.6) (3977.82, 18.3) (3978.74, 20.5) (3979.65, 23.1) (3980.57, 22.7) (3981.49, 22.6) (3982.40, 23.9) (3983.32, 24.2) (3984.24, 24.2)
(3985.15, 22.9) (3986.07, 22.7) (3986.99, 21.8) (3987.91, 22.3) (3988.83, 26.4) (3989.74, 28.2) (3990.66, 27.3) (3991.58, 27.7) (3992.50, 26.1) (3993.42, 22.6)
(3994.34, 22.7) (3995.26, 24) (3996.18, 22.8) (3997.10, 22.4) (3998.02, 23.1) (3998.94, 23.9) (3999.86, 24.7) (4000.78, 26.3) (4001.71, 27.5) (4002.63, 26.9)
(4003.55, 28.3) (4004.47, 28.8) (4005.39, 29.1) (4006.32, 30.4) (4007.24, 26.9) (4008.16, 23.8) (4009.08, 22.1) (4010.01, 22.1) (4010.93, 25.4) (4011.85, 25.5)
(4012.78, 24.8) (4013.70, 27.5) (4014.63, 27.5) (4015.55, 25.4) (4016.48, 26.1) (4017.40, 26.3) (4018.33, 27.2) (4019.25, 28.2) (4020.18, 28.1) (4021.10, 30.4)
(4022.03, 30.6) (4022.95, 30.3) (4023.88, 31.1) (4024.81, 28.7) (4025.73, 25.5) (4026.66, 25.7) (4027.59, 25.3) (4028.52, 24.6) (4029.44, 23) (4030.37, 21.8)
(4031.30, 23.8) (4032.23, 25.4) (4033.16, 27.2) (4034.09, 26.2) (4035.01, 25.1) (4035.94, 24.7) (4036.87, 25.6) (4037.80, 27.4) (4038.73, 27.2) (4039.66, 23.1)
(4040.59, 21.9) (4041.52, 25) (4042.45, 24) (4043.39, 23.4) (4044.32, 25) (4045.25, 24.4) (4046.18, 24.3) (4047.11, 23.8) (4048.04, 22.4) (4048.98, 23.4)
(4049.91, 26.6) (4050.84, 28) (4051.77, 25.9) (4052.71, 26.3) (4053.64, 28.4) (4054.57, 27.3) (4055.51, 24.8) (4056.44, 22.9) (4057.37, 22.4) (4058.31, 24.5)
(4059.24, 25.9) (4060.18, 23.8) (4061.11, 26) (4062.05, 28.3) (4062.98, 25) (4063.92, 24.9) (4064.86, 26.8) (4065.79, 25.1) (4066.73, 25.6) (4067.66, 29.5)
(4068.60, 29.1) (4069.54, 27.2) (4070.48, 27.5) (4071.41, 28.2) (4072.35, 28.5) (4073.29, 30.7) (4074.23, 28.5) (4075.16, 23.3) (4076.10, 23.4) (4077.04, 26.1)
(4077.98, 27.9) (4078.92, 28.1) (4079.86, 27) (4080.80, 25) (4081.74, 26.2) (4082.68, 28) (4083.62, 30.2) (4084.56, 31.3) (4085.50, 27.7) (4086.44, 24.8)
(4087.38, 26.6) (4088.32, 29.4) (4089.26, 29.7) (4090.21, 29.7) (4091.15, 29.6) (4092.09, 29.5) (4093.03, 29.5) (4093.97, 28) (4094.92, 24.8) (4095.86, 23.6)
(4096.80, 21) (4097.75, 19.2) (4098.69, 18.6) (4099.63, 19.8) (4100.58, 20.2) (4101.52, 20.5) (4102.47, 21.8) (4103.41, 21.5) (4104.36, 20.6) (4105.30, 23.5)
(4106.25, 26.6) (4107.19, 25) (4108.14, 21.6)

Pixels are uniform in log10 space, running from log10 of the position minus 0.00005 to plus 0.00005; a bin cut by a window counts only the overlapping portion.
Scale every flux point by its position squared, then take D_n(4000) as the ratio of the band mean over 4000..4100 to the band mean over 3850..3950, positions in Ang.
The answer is 1.7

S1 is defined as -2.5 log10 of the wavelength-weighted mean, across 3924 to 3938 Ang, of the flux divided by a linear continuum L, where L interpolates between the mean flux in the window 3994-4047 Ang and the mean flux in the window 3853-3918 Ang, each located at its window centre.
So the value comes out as 0.49 mag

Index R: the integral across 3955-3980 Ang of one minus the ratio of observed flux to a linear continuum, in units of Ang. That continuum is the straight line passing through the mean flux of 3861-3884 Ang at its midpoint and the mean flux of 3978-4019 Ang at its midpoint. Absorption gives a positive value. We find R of 9.6 Ang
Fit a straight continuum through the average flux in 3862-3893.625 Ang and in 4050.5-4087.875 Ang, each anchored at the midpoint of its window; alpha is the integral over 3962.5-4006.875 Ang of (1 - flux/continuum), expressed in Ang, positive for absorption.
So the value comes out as 4.4 Ang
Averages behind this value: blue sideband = 16.2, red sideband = 26.7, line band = 20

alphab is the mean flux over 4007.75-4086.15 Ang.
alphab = 26.1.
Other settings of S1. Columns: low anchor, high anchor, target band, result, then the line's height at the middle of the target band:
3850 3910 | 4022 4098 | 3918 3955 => 0.182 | 19.9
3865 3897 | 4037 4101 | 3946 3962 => -0.018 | 20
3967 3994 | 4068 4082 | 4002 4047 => -0.152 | 22.7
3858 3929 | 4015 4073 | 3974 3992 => 0.017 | 22.6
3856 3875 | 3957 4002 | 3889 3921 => -0.085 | 17.6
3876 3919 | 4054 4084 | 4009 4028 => -0.127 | 24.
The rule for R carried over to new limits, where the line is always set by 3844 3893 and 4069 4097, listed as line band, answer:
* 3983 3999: -1.1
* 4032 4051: 0.3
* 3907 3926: -1.7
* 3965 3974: 5.5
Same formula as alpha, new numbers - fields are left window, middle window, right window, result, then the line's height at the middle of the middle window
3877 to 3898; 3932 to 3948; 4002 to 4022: 4.7 Ang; 20.5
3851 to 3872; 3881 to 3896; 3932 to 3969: 0.2 Ang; 16.5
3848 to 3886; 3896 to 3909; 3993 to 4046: -0.3 Ang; 18.4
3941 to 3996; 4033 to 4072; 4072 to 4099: -1.8 Ang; 24.4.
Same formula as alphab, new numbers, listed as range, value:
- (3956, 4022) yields 21.2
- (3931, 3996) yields 17.4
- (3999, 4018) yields 26.2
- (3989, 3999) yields 24.7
